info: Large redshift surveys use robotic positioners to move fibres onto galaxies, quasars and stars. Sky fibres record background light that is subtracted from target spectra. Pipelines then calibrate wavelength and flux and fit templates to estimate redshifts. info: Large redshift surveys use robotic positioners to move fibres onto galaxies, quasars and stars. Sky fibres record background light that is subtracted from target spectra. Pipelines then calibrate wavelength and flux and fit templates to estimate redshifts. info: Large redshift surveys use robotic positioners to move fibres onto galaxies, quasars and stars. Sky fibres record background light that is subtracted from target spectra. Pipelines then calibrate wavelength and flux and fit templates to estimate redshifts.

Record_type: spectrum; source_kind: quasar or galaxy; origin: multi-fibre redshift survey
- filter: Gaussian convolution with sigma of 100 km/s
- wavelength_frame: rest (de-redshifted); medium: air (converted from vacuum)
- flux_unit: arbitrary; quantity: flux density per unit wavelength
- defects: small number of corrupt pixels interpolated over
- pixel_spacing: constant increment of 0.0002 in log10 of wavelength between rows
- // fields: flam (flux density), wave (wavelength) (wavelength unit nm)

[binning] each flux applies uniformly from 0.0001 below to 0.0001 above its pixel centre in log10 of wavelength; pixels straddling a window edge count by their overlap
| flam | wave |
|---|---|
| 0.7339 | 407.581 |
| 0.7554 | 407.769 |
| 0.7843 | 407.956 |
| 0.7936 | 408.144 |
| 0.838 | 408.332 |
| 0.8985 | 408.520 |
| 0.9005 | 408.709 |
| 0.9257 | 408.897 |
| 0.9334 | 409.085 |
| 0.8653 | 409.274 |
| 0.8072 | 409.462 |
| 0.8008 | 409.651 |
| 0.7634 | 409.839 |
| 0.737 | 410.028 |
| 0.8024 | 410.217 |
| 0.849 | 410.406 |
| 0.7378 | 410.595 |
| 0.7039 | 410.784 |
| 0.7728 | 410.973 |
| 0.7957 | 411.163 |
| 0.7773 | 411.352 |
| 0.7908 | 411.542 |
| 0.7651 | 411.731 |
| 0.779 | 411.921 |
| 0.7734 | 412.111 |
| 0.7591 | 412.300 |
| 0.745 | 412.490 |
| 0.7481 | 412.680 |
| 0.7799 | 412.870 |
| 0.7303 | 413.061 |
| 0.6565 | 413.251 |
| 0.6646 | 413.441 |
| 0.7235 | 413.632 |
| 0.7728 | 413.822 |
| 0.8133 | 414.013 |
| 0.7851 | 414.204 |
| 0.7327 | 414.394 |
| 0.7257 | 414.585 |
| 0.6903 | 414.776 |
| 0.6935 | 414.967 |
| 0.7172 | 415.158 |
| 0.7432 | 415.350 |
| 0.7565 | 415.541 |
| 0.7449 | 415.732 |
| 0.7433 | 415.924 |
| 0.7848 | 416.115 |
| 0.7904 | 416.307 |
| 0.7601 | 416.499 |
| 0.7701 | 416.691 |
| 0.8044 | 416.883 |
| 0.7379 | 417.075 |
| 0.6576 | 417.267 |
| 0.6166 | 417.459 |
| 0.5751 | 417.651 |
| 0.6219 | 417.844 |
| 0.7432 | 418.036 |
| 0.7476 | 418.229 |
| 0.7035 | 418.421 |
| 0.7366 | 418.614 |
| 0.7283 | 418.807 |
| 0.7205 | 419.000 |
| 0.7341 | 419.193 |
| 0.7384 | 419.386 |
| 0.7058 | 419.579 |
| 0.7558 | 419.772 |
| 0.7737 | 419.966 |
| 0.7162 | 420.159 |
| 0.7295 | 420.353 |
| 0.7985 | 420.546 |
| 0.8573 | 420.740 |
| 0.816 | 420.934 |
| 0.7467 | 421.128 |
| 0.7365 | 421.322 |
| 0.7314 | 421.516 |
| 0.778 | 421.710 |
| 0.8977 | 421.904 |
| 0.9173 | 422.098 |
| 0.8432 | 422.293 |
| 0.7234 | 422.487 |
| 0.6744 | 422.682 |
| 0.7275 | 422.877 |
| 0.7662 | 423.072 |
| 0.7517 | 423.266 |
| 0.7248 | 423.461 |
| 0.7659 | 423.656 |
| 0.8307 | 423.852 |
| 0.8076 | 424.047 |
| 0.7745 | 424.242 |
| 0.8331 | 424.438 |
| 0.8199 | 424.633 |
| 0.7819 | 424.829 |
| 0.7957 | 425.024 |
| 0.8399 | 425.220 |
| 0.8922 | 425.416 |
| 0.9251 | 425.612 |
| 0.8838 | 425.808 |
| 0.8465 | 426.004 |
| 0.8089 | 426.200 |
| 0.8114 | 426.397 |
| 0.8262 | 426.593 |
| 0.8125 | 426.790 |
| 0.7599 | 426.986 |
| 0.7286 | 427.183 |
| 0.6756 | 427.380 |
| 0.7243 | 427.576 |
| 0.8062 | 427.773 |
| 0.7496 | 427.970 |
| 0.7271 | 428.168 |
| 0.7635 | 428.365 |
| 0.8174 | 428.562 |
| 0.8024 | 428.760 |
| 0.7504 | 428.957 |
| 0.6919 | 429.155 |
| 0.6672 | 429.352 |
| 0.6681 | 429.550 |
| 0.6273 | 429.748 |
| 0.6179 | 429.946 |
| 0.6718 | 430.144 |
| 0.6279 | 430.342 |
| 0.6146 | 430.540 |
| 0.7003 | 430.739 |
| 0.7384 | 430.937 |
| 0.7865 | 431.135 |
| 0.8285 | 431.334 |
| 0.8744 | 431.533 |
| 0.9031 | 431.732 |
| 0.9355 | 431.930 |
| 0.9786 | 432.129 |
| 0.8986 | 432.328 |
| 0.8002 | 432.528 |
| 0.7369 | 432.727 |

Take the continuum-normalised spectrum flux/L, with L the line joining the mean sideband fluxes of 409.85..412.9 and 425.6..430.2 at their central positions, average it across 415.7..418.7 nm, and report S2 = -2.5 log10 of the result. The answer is 0.06 mag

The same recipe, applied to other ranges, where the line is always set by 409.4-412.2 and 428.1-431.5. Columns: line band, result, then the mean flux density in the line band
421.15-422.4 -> -0.101 mag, 0.813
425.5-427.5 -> -0.116 mag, 0.808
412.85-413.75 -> 0.091 mag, 0.707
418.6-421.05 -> -0.012 mag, 0.755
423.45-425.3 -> -0.096 mag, 0.8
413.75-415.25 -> 0.034 mag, 0.741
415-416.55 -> 0.012 mag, 0.752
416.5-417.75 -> 0.086 mag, 0.698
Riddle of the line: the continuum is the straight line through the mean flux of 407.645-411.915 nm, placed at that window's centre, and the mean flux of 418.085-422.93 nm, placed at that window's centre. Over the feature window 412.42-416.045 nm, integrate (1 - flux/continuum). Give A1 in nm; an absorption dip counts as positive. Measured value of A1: 0.245 nm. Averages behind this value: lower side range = 0.808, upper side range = 0.762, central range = 0.735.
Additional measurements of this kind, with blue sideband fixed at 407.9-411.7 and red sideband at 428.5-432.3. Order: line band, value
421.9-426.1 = -0.19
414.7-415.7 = 0.09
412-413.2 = 0.08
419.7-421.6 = 0.04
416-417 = 0.02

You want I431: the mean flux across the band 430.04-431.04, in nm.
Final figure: 0.671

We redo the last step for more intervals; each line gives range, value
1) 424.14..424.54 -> 0.805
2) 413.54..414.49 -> 0.766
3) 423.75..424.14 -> 0.818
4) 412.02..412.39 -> 0.768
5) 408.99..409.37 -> 0.9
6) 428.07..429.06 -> 0.772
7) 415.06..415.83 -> 0.74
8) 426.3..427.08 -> 0.803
